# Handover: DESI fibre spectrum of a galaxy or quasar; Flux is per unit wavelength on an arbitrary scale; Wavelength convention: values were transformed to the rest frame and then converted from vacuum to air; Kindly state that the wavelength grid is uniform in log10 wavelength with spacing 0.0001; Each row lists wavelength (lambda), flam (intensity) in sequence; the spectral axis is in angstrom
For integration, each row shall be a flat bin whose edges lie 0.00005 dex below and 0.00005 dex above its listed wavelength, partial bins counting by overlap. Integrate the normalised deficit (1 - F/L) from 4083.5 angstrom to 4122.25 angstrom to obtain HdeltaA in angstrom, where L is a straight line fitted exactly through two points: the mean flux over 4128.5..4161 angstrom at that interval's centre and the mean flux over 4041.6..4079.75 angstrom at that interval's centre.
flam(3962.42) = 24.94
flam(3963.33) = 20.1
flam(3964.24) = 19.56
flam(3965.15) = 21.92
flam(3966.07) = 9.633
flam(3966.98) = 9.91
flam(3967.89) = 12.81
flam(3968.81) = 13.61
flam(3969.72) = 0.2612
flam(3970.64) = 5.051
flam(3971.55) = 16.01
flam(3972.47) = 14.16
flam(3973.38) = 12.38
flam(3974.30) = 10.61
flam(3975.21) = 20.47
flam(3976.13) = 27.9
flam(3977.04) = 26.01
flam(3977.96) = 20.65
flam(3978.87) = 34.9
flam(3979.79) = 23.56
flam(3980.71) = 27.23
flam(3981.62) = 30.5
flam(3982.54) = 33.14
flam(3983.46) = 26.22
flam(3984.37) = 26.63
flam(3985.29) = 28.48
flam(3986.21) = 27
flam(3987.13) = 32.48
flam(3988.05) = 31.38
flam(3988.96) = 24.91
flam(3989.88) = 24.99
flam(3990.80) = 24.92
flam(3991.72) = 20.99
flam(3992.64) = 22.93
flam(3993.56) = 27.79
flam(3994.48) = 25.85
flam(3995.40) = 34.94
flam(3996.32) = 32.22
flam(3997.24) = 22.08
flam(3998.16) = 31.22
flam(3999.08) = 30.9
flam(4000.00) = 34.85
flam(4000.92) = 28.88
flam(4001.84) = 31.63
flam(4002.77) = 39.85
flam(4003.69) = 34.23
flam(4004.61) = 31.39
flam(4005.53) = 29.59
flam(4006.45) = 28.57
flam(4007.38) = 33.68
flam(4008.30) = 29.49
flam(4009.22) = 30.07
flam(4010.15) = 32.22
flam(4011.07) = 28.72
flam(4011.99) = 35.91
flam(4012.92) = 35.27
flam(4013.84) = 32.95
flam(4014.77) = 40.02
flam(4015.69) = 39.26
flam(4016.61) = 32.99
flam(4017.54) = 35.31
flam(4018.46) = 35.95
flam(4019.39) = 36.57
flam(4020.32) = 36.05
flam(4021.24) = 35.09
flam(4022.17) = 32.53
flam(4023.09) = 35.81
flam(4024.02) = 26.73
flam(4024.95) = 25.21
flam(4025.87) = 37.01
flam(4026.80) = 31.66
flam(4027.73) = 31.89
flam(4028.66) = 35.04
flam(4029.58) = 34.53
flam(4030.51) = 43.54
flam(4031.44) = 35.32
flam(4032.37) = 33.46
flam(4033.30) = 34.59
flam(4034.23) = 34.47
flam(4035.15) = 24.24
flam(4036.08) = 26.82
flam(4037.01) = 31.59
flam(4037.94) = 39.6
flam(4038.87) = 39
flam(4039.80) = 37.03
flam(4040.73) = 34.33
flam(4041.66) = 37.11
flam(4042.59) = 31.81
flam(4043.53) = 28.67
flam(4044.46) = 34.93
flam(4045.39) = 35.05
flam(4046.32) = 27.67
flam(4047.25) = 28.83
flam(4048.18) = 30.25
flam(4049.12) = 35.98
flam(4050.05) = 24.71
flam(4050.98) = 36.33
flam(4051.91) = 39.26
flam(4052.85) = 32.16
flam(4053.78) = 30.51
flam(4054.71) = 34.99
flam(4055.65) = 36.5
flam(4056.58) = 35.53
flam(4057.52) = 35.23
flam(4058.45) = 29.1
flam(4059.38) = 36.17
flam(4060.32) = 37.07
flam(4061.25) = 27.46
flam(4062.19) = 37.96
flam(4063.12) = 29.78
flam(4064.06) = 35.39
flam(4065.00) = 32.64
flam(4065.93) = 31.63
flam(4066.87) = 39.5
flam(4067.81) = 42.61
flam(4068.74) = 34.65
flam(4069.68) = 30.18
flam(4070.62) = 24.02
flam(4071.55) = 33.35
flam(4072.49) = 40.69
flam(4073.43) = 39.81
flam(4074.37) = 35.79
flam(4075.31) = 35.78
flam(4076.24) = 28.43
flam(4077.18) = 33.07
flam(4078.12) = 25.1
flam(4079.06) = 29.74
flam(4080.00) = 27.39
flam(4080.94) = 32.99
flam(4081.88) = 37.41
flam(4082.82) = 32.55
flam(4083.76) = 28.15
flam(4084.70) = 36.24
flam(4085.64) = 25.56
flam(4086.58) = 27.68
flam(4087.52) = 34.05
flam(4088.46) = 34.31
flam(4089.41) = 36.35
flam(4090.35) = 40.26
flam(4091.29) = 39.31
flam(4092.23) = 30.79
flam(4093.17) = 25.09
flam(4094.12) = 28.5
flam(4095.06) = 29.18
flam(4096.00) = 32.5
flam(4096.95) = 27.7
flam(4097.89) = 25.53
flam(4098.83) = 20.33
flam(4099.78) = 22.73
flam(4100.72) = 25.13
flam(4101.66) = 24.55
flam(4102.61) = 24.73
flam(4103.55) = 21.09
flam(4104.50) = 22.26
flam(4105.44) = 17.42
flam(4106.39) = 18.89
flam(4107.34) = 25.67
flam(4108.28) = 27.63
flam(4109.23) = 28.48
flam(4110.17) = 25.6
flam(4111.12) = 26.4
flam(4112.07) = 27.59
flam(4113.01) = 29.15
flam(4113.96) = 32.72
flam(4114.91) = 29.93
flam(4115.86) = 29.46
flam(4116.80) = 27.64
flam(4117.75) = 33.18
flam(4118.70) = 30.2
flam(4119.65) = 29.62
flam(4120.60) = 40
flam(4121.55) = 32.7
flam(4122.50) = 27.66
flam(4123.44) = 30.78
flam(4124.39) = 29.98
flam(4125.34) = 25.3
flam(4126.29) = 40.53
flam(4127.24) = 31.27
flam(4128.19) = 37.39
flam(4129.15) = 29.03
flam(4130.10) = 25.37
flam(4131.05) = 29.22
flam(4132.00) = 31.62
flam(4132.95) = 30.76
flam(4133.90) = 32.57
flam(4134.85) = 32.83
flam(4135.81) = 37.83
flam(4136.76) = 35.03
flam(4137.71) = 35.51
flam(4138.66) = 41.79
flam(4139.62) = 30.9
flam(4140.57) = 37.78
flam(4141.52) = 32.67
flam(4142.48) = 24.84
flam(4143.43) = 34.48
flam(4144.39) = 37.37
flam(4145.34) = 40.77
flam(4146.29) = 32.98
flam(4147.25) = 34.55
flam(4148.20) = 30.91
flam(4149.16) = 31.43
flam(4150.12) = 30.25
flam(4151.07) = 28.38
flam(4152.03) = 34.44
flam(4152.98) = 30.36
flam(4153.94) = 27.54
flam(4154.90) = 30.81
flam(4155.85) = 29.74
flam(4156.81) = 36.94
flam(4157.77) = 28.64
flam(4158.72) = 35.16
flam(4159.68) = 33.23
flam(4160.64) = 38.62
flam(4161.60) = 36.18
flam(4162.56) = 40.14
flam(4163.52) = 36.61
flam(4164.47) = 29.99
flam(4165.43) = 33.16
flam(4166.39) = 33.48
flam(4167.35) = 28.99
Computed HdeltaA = 5.1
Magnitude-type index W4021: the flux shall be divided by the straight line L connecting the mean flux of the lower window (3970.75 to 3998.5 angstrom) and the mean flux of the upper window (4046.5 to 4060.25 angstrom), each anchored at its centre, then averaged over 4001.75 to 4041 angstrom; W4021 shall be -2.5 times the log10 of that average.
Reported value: -0.15 mag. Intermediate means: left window 25.1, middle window 33.7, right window 33.2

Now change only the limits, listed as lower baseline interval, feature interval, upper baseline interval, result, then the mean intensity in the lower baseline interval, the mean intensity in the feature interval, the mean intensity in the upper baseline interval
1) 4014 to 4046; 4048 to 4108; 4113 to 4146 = 0.08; 34.2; 31.2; 32.6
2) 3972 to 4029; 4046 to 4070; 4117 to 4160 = -0.09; 29.7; 33.6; 32.5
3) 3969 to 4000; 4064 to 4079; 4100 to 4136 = -0.23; 24.3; 33.8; 28.9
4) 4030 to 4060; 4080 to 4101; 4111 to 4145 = 0.08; 33.6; 30.5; 32.1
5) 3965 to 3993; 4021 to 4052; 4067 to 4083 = -0.17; 21.3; 33.2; 33.3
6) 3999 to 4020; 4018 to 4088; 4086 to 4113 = -0.09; 33.5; 33.3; 27.5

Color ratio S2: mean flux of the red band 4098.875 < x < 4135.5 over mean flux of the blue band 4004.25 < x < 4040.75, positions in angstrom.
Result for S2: 0.9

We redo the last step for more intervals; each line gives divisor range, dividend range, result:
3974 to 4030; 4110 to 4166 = 1.07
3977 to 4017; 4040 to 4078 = 1.12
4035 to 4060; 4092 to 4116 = 0.78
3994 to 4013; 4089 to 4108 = 0.86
